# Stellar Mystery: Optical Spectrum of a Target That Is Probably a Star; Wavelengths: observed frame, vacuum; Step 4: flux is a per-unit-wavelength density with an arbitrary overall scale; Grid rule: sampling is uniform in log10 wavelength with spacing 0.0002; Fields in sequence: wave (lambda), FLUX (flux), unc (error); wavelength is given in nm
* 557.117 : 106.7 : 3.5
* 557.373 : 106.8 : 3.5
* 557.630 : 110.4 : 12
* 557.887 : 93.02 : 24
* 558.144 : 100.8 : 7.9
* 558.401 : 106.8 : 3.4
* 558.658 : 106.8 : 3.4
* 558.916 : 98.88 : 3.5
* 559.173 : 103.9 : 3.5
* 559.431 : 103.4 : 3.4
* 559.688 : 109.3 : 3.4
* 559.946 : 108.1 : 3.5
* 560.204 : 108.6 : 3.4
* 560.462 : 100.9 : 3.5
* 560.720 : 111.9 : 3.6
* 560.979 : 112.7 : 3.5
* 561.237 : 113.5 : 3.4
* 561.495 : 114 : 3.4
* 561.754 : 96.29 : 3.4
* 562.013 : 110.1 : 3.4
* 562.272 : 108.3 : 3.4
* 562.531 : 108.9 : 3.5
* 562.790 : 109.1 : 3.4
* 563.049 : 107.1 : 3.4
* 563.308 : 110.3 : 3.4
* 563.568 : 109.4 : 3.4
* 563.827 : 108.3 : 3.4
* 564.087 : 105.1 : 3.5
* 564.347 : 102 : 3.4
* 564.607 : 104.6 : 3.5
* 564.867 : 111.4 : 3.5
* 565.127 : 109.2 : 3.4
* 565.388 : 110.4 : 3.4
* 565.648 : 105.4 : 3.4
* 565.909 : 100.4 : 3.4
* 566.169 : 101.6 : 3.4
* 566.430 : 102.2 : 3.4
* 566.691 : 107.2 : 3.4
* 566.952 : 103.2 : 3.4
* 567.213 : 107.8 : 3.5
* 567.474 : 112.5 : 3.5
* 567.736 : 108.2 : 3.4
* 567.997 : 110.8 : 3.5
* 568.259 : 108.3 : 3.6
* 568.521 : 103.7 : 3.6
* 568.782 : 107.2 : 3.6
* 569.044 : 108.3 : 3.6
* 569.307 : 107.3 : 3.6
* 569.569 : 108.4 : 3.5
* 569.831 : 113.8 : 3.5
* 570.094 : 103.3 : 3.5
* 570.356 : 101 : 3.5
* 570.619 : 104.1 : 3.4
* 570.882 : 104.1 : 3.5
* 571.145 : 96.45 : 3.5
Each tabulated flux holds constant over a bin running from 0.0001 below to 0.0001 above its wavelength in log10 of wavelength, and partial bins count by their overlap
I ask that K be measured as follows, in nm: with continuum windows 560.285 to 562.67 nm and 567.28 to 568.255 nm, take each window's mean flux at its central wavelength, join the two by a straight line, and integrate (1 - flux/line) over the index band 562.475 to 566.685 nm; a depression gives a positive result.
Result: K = 0.10 nm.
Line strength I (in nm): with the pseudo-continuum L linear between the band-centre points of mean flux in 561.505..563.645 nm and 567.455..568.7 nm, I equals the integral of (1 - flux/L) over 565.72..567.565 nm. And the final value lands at 0.057 nm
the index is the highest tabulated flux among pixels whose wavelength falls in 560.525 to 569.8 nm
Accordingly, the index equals 114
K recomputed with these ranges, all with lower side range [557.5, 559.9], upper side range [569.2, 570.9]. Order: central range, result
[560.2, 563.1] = -0.11 nm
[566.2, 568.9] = -0.03 nm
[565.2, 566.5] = 0.01 nm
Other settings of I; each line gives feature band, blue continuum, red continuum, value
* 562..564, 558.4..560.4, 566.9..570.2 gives -0.04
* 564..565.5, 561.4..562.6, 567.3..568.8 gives 0.01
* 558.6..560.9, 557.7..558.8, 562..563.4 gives -0.03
